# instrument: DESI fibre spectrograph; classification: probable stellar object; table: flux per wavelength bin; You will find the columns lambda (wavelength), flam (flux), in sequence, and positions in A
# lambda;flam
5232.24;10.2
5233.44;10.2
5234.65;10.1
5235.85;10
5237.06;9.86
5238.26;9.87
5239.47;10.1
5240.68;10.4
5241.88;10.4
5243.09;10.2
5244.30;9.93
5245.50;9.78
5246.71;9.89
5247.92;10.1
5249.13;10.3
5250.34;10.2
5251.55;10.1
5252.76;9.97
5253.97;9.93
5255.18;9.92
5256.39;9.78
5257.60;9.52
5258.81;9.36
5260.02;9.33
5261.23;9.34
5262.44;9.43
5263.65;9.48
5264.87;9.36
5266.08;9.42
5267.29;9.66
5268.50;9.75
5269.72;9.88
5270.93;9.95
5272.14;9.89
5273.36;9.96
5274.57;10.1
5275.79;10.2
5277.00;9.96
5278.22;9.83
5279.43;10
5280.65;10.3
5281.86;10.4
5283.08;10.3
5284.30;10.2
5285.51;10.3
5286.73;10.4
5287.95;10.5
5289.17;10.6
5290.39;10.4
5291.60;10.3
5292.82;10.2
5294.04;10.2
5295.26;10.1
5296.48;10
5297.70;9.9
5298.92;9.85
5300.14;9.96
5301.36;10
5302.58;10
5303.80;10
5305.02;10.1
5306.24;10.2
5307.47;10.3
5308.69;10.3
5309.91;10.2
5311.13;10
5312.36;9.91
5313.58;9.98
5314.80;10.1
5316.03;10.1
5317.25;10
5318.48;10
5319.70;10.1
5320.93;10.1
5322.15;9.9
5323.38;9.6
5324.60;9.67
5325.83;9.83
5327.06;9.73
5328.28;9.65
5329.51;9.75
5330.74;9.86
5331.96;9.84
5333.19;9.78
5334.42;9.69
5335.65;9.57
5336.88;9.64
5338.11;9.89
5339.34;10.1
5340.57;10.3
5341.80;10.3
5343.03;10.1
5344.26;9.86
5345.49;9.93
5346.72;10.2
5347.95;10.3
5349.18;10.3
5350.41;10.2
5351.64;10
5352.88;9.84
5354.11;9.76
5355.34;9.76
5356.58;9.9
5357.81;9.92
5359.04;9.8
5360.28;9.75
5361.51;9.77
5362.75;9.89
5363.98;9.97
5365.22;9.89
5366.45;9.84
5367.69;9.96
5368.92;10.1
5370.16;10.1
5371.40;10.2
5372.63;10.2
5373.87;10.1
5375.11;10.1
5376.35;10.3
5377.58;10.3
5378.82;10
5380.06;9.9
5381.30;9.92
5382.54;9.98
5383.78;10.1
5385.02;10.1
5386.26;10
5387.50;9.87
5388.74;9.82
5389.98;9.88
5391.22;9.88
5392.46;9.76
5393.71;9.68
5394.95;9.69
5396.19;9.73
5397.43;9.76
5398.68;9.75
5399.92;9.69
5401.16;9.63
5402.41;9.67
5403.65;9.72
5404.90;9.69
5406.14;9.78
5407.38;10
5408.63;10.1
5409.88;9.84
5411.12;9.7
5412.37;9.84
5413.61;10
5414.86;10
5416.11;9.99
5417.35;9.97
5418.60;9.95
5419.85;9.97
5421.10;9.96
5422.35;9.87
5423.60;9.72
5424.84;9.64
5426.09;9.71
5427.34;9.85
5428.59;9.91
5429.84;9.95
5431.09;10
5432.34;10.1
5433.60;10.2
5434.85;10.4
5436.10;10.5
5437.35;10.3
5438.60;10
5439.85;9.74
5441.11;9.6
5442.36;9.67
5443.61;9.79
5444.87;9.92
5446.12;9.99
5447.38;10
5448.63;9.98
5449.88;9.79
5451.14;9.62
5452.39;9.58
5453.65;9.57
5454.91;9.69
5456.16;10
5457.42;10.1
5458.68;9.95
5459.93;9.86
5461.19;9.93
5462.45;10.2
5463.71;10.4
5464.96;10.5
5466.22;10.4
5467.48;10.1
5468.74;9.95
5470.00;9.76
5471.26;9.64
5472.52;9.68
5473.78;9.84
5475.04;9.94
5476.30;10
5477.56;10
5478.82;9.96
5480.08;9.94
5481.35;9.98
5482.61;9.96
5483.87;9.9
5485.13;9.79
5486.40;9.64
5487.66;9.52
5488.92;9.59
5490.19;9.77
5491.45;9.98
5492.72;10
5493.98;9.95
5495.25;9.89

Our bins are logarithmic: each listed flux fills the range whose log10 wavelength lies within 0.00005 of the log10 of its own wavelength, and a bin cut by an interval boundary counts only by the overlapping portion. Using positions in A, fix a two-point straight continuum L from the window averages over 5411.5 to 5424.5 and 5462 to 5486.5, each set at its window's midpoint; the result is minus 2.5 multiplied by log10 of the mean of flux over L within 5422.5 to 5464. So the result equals 0.00 mag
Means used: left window 9.92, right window 9.98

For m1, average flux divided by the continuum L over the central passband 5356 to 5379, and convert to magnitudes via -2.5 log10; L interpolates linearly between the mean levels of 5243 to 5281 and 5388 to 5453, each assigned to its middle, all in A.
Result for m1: -0.016 mag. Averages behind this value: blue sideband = 9.83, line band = 10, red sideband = 9.87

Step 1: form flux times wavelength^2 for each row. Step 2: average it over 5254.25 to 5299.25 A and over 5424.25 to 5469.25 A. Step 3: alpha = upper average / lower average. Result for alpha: 1.1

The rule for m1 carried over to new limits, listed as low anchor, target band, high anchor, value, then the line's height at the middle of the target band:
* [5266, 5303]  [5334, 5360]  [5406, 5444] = 0.006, 10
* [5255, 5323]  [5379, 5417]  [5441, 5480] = 0.010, 9.95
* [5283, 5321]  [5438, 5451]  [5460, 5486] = 0.019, 10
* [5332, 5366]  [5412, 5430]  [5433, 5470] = 0.009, 9.97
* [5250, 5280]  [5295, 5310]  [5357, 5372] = -0.026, 9.83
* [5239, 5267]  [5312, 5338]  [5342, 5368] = 0.008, 9.92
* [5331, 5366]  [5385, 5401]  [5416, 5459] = 0.014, 9.92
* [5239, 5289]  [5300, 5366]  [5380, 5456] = -0.004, 9.92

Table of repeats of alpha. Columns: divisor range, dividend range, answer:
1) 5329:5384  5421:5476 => 1.03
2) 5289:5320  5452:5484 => 1.05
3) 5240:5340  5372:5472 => 1.05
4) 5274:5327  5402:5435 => 1.03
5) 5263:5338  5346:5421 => 1.03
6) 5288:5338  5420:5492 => 1.05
